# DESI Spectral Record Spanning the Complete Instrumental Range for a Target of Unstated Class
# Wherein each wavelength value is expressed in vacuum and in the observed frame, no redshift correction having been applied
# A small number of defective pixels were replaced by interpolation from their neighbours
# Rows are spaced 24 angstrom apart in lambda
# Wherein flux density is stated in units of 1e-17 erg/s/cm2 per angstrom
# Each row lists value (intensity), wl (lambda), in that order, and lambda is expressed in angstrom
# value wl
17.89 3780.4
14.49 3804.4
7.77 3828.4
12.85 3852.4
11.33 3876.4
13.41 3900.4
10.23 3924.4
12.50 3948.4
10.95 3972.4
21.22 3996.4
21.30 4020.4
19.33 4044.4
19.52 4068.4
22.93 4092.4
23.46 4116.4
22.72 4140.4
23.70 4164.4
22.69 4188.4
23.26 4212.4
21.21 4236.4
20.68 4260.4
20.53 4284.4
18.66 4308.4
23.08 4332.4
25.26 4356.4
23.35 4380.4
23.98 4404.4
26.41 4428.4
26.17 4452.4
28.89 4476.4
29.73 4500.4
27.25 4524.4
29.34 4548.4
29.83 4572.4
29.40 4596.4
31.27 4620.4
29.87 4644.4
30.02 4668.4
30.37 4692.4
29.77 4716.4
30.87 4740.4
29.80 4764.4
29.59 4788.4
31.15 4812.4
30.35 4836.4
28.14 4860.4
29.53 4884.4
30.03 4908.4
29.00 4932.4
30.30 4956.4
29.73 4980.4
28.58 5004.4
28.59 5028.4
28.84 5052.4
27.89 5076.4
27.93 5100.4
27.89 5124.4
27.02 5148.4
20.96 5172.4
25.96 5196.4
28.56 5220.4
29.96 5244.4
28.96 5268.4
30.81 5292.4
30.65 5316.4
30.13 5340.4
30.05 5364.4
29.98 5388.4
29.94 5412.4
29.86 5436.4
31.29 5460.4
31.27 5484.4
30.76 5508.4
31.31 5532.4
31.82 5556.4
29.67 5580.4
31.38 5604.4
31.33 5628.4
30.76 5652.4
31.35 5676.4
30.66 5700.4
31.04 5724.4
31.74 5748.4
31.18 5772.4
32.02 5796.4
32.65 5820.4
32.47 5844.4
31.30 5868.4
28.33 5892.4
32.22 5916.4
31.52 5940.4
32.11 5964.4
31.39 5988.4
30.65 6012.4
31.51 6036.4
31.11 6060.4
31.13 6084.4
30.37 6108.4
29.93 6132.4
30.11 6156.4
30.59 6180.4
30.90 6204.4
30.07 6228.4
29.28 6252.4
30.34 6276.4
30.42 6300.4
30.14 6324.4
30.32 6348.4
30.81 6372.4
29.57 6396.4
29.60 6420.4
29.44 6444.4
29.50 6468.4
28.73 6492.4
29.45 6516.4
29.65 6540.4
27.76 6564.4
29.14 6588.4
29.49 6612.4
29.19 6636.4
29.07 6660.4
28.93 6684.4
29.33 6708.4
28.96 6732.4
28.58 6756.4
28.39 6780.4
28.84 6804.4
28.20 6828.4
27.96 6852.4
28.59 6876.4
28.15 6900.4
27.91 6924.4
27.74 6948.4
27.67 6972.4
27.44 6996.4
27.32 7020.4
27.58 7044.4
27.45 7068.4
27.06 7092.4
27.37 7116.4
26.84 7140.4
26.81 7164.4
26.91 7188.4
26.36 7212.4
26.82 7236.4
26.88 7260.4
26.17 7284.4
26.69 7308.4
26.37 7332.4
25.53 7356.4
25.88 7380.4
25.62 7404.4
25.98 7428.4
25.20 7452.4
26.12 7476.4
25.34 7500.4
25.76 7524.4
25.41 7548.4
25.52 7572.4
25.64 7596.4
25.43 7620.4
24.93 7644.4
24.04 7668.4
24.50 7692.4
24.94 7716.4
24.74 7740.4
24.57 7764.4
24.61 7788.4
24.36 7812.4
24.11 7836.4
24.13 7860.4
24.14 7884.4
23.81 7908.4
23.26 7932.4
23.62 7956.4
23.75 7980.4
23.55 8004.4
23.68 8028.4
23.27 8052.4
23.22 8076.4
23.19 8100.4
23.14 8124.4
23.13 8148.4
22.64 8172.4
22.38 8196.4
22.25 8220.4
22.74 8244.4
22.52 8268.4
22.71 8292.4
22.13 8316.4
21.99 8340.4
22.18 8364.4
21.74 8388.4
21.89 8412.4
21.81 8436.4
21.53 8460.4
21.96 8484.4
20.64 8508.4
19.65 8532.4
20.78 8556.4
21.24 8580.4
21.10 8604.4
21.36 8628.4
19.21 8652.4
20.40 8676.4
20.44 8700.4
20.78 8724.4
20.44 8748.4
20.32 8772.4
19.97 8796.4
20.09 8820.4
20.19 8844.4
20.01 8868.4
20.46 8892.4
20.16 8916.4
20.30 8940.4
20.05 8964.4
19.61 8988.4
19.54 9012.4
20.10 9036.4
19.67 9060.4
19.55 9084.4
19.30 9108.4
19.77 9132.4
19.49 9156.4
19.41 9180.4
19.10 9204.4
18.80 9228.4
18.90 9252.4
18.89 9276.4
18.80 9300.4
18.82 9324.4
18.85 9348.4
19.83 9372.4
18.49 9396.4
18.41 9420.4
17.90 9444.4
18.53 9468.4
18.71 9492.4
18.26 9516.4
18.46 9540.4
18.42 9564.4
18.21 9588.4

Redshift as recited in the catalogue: 0.00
